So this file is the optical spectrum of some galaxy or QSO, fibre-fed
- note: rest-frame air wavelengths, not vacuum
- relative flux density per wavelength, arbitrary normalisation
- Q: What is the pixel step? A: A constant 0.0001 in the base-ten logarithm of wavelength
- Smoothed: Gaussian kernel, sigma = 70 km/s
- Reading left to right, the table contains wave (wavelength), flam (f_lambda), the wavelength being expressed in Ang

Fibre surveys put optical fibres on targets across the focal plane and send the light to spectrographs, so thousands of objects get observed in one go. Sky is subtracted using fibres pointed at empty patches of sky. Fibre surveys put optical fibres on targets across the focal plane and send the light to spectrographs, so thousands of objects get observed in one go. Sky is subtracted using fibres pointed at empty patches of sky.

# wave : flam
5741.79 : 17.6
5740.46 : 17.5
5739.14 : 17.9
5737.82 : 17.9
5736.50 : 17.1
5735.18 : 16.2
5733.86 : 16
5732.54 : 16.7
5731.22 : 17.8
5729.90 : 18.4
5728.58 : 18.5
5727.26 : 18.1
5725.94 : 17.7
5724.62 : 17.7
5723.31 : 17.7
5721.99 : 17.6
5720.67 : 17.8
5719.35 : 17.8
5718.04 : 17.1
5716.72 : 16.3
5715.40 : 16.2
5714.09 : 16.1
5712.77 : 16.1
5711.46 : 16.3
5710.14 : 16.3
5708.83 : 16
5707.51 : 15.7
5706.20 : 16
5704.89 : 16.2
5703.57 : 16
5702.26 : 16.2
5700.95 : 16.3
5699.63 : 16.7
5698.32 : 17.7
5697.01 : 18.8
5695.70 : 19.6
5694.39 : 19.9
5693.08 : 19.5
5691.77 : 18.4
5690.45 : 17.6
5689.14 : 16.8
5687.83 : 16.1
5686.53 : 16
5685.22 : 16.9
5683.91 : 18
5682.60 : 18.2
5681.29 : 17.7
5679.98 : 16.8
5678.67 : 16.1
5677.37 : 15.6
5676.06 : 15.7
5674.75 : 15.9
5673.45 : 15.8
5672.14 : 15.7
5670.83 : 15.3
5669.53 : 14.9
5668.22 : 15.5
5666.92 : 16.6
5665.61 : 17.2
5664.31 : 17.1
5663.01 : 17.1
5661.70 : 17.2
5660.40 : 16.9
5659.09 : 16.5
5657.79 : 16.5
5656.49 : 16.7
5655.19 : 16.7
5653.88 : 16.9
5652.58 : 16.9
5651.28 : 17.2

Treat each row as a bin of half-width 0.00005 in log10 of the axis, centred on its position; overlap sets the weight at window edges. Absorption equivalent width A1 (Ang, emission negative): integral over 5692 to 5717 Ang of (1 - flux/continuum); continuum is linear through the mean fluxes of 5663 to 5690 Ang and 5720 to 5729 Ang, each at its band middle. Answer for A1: 0.4 Ang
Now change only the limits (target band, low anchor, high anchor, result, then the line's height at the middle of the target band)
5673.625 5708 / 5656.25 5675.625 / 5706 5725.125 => -1.17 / 16.5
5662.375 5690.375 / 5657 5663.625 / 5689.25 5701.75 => 1.59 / 17.4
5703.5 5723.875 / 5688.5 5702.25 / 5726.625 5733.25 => 1.55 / 18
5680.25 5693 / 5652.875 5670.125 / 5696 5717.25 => -0.65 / 16.5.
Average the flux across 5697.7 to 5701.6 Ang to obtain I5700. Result 16.9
